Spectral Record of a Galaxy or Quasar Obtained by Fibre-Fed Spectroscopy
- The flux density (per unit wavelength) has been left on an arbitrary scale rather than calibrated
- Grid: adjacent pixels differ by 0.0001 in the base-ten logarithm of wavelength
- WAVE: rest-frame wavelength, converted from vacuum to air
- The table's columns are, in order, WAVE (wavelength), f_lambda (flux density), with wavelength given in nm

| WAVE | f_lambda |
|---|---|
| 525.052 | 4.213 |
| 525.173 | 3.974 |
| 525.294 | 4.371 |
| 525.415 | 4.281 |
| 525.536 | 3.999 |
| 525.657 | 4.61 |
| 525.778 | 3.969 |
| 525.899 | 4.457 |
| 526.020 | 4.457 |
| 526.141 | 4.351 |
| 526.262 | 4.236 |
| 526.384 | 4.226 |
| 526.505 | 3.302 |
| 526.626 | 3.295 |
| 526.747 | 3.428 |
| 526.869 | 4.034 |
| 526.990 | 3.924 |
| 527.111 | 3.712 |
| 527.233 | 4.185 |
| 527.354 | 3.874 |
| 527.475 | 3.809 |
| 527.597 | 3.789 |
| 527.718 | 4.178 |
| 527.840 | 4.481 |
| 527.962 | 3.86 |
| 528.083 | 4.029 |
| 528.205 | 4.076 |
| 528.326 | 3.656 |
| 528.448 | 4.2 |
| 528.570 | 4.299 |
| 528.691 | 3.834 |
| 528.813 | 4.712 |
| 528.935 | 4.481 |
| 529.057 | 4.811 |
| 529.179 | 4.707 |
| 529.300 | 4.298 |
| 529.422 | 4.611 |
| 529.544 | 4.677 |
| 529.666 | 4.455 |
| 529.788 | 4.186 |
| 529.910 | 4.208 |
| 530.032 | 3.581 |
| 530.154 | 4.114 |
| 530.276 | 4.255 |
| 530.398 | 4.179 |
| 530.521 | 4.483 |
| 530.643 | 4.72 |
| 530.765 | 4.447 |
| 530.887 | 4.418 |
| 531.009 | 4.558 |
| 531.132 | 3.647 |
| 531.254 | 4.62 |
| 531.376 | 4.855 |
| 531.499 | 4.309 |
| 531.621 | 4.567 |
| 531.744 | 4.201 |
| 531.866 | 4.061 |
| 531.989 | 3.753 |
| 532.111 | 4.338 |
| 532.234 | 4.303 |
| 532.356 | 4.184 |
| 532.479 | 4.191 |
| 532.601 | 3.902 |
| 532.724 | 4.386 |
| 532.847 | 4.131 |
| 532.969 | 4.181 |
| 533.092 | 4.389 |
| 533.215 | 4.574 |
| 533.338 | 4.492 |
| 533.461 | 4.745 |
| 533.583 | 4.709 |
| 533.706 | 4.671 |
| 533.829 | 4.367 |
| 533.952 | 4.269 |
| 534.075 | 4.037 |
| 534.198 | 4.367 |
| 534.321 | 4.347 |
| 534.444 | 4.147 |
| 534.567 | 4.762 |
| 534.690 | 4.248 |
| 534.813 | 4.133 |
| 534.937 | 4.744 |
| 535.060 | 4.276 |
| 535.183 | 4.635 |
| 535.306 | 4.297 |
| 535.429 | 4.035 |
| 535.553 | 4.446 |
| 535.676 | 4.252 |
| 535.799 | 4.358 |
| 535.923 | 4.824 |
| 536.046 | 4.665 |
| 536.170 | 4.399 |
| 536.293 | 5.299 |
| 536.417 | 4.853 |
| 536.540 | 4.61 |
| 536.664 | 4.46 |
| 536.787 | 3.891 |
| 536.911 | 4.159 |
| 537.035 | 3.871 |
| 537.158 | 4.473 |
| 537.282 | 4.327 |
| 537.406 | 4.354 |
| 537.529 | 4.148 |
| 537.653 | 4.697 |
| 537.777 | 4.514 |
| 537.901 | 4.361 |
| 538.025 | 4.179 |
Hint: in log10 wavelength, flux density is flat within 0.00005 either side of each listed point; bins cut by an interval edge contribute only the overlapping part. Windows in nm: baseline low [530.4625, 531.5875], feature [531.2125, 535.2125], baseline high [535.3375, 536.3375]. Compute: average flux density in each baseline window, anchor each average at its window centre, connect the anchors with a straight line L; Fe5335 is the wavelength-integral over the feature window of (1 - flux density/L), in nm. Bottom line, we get 0.11 nm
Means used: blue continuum 4.46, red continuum 4.51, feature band 4.36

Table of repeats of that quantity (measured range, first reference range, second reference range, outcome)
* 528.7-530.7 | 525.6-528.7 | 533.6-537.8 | -0.12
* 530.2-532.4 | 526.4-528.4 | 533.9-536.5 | -0.09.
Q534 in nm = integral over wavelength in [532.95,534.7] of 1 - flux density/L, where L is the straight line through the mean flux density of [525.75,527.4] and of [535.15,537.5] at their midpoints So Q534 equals -0.05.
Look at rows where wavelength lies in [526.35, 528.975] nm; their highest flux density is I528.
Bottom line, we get 4.712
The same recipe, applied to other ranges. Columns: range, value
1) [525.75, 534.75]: 4.855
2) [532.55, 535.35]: 4.762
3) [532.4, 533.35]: 4.574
